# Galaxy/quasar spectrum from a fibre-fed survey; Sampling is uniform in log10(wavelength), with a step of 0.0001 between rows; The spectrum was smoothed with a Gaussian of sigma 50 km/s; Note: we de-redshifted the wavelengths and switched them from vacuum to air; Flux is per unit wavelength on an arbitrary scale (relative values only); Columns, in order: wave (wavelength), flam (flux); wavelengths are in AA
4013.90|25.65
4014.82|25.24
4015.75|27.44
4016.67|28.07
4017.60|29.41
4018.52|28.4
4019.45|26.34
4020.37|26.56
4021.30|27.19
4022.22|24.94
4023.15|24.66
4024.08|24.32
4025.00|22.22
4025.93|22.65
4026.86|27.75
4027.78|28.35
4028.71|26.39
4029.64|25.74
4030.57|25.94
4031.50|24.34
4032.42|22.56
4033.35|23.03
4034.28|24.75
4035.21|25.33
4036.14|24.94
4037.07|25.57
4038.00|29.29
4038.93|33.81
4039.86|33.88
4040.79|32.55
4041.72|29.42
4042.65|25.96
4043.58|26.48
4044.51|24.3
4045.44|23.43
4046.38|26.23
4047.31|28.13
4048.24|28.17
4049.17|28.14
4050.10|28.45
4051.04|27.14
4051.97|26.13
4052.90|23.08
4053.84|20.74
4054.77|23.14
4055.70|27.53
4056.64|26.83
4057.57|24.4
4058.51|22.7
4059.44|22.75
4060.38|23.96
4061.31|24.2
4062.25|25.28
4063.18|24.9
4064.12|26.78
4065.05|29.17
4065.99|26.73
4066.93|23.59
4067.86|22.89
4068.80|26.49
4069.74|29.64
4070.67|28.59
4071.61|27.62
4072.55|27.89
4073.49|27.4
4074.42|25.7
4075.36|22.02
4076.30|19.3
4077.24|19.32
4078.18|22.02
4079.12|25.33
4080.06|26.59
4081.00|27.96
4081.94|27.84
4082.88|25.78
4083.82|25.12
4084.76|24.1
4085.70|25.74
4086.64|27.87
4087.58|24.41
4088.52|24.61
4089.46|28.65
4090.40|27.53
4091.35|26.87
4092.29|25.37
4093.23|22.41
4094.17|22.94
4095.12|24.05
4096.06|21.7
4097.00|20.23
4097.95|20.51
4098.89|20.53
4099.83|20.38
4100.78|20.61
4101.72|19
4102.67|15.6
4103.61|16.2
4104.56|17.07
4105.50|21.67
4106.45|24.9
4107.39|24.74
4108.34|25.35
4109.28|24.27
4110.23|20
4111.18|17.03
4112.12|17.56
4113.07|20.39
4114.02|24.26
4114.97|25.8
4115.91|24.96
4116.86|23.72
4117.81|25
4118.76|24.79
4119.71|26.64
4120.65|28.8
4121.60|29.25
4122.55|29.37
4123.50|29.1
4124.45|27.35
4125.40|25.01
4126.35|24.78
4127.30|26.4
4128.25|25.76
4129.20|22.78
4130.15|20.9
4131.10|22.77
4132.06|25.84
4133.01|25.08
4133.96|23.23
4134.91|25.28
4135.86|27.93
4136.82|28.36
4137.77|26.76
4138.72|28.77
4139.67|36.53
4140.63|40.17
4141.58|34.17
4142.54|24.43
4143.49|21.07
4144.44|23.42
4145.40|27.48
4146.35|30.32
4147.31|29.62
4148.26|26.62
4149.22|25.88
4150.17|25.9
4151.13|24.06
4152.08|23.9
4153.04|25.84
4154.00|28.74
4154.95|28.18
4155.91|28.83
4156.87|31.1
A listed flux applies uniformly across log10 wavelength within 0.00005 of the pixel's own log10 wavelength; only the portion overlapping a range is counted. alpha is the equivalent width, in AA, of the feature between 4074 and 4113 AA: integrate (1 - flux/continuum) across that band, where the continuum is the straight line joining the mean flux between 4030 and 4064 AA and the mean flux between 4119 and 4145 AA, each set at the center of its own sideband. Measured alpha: 5.4 AA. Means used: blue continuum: 26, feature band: 22.9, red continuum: 27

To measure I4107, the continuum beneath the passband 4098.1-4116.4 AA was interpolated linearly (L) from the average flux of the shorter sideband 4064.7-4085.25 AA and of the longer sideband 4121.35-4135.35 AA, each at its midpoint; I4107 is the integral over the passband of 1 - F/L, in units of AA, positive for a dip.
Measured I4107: 3.2 AA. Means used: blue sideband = 25.5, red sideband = 25.5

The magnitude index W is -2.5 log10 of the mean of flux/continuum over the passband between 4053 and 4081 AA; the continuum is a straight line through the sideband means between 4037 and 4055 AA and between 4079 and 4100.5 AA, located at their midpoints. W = 0.04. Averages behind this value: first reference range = 27.3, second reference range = 24.6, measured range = 25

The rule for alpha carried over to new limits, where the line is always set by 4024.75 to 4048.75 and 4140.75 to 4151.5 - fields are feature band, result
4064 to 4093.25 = 1.2 AA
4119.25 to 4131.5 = 0.4 AA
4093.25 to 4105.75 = 3.2 AA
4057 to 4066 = 0.6 AA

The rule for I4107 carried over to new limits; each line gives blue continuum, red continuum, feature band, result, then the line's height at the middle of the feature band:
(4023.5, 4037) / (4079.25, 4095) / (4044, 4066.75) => -0.2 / 25.3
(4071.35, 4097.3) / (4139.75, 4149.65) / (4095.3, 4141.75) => 4.7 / 27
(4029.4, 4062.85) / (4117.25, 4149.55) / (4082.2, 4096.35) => 0.7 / 26.5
